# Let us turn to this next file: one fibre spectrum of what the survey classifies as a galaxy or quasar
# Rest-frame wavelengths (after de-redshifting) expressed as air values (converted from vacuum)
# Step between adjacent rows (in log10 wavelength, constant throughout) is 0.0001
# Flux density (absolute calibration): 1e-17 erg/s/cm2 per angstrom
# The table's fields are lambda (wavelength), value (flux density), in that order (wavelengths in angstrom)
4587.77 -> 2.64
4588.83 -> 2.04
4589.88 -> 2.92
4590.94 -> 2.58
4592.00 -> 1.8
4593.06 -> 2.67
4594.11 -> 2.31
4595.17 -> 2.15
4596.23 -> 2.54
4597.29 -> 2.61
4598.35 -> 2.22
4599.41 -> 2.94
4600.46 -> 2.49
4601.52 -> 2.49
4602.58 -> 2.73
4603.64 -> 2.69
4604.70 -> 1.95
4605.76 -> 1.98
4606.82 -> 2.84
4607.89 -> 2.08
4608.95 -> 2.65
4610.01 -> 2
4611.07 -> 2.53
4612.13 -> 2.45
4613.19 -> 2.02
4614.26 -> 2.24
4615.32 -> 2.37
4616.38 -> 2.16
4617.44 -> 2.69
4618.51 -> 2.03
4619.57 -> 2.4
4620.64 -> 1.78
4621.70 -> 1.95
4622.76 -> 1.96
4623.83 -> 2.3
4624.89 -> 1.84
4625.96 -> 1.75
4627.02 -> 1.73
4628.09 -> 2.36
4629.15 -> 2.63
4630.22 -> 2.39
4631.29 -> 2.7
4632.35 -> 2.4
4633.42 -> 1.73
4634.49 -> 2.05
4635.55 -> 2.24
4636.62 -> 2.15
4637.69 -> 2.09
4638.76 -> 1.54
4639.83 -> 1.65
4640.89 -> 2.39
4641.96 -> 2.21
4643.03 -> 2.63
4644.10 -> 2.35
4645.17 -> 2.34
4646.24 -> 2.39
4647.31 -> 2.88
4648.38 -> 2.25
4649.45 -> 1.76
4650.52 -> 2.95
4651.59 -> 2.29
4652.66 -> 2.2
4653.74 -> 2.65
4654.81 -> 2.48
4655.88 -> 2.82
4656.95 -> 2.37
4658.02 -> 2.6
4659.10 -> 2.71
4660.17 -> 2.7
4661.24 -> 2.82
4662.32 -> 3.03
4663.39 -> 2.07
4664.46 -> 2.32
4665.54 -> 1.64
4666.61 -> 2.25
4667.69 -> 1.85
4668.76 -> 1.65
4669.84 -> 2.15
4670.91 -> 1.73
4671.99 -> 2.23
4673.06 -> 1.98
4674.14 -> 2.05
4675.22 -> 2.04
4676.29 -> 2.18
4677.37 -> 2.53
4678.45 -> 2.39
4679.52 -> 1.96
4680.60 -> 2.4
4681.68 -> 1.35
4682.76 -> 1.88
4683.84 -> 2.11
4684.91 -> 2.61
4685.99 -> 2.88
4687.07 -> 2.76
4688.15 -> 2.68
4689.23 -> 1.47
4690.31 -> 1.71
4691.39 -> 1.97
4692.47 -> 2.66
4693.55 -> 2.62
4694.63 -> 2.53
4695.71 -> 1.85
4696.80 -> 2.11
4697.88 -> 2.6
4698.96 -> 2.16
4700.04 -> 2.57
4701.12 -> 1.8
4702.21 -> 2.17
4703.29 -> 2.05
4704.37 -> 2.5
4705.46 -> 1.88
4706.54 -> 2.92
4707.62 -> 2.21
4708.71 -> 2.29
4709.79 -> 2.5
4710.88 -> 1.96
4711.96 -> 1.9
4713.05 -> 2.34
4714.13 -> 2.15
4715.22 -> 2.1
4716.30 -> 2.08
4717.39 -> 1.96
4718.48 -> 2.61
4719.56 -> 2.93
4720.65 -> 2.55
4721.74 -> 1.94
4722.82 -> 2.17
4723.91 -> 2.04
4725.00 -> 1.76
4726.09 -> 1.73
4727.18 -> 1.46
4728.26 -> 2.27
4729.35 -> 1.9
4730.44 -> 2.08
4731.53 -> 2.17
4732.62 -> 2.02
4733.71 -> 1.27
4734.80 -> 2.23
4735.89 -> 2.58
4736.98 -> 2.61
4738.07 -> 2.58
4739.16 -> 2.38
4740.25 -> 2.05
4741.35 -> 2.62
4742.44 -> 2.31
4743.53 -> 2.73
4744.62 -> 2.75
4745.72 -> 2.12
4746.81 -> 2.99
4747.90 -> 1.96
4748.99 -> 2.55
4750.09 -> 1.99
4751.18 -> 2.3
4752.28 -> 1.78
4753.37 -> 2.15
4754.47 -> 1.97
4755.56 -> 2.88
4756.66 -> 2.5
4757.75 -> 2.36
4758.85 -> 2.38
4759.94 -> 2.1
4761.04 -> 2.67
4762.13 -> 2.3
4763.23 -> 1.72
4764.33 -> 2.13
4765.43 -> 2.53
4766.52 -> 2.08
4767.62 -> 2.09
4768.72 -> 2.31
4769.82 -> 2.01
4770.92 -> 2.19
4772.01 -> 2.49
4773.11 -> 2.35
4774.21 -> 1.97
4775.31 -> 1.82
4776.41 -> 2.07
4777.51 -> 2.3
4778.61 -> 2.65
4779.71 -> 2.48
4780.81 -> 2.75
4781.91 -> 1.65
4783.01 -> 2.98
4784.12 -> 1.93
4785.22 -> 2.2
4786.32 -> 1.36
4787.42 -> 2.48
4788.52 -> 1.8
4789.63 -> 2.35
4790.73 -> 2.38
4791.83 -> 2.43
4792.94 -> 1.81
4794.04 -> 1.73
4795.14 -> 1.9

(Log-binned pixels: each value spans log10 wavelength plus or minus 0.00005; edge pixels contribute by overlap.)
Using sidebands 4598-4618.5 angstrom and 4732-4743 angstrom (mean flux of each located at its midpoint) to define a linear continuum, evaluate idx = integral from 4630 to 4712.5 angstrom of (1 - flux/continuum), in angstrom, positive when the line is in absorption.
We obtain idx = 2.50 angstrom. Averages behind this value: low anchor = 2.39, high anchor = 2.27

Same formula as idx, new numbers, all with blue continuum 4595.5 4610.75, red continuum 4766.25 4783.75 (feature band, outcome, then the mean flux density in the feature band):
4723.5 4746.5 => 1.18 angstrom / 2.18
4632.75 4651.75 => 1.45 angstrom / 2.22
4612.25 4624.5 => 1.25 angstrom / 2.18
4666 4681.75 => 1.98 angstrom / 2.07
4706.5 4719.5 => 0.42 angstrom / 2.25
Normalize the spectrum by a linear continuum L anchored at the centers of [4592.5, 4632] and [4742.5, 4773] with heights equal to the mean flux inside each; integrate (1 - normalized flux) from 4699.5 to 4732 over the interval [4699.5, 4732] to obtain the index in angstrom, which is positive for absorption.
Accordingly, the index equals 1.9 angstrom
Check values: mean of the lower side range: 2.31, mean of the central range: 2.17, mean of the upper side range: 2.3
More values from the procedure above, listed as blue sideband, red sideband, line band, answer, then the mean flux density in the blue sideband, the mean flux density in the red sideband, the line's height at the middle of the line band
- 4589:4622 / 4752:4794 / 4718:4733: 1.0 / 2.36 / 2.22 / 2.26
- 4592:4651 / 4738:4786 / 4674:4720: 0.9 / 2.28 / 2.29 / 2.29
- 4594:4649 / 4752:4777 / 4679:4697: 0.3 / 2.27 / 2.22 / 2.25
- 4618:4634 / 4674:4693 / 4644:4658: -1.9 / 2.13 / 2.2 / 2.16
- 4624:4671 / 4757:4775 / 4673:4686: 0.6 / 2.27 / 2.23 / 2.26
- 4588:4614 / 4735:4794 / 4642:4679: 0.4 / 2.4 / 2.28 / 2.36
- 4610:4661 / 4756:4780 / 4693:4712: 0.0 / 2.28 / 2.25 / 2.26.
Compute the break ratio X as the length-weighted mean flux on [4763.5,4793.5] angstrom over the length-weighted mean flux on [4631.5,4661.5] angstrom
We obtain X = 0.94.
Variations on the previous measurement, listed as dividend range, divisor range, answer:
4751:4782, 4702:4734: 1.05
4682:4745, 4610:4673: 0.99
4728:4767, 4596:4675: 1.00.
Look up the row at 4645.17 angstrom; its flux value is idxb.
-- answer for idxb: 2.34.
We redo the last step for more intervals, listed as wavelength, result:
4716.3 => 2.08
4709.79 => 2.5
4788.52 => 1.8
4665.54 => 1.64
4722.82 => 2.17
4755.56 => 2.88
